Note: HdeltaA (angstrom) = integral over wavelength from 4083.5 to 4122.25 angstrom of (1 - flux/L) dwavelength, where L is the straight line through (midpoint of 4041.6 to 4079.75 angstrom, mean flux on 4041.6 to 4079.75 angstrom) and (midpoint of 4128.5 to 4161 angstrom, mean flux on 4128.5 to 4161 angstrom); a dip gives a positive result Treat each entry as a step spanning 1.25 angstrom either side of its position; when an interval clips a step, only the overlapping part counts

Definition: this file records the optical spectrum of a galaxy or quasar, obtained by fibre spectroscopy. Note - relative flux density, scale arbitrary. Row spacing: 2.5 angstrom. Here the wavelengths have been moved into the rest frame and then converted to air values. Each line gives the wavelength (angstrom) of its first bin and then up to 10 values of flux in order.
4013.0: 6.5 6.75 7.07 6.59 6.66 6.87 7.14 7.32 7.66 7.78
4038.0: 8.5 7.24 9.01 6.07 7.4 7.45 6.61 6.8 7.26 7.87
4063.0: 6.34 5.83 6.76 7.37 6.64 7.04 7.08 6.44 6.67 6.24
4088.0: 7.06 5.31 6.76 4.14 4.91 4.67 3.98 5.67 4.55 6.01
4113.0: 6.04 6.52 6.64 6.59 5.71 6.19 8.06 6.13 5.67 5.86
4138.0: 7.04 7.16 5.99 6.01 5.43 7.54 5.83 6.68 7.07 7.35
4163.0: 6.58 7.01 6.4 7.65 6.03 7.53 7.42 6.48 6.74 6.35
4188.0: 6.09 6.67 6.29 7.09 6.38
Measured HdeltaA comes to 6.0 angstrom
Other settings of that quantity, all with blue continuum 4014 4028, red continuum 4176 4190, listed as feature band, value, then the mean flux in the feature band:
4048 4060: -0.6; 7.12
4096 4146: 5.8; 5.94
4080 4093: 0.7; 6.38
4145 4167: 0.2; 6.63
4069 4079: -0.4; 7.02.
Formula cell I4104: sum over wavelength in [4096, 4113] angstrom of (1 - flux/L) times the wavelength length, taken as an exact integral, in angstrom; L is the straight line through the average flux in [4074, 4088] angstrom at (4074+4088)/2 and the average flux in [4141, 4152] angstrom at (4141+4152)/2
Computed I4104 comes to 4.0 angstrom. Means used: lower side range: 6.73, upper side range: 6.3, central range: 5.01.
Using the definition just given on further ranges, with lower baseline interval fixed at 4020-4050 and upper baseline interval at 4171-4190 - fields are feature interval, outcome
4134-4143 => 0.4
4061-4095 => 2.9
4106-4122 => 2.2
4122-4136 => 1.3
